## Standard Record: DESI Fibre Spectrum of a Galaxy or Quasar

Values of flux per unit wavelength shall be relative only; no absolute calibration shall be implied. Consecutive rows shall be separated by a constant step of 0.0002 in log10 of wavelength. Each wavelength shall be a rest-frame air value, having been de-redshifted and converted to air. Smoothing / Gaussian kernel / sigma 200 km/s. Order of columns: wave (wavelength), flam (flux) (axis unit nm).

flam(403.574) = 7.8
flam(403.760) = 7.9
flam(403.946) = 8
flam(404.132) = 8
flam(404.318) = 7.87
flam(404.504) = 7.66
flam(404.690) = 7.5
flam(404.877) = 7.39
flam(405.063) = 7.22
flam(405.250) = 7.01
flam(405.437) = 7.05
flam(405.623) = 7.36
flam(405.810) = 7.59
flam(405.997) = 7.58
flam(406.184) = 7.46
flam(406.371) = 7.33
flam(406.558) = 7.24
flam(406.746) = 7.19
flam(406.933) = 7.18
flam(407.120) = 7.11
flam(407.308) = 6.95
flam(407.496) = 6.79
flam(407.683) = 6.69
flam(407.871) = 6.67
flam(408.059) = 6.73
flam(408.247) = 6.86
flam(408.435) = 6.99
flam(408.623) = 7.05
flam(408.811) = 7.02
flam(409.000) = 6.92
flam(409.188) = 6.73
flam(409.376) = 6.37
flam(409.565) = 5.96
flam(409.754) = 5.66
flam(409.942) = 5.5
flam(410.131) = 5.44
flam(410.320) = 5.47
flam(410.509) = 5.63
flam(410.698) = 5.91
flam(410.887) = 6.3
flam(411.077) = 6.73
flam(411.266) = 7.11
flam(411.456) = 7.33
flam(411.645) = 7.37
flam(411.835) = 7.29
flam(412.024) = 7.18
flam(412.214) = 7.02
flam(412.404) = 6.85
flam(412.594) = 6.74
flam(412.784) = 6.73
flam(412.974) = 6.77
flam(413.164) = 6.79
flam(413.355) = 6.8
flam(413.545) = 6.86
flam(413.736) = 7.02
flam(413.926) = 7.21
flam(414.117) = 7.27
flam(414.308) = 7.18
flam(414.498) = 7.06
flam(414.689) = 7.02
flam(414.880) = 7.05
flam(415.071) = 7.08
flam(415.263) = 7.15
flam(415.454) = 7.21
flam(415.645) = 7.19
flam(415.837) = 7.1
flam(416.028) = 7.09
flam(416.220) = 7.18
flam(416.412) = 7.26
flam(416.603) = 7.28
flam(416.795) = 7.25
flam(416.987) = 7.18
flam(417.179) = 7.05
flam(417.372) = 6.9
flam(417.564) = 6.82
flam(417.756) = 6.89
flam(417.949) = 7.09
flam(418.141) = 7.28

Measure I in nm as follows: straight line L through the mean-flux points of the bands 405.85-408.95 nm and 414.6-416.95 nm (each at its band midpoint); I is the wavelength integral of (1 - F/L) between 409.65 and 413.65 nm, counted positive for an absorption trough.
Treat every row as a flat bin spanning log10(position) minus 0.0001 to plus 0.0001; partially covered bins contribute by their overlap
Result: 0.32 nm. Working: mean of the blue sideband 7.06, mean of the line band 6.55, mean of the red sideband 7.16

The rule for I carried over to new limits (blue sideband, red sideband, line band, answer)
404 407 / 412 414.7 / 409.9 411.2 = 0.22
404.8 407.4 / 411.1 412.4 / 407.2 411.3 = 0.45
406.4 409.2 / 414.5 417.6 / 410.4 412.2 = 0.07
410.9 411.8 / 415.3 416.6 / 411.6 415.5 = 0.05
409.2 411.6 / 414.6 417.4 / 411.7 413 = -0.09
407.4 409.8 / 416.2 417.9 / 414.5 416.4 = -0.03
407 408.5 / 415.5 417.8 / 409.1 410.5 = 0.21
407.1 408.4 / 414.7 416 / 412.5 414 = 0.04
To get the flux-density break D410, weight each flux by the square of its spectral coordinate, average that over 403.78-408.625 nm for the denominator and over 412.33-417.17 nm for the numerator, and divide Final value 1.01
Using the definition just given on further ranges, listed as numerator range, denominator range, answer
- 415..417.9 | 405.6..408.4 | 1.05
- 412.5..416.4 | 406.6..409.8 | 1.07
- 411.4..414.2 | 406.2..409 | 1.03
